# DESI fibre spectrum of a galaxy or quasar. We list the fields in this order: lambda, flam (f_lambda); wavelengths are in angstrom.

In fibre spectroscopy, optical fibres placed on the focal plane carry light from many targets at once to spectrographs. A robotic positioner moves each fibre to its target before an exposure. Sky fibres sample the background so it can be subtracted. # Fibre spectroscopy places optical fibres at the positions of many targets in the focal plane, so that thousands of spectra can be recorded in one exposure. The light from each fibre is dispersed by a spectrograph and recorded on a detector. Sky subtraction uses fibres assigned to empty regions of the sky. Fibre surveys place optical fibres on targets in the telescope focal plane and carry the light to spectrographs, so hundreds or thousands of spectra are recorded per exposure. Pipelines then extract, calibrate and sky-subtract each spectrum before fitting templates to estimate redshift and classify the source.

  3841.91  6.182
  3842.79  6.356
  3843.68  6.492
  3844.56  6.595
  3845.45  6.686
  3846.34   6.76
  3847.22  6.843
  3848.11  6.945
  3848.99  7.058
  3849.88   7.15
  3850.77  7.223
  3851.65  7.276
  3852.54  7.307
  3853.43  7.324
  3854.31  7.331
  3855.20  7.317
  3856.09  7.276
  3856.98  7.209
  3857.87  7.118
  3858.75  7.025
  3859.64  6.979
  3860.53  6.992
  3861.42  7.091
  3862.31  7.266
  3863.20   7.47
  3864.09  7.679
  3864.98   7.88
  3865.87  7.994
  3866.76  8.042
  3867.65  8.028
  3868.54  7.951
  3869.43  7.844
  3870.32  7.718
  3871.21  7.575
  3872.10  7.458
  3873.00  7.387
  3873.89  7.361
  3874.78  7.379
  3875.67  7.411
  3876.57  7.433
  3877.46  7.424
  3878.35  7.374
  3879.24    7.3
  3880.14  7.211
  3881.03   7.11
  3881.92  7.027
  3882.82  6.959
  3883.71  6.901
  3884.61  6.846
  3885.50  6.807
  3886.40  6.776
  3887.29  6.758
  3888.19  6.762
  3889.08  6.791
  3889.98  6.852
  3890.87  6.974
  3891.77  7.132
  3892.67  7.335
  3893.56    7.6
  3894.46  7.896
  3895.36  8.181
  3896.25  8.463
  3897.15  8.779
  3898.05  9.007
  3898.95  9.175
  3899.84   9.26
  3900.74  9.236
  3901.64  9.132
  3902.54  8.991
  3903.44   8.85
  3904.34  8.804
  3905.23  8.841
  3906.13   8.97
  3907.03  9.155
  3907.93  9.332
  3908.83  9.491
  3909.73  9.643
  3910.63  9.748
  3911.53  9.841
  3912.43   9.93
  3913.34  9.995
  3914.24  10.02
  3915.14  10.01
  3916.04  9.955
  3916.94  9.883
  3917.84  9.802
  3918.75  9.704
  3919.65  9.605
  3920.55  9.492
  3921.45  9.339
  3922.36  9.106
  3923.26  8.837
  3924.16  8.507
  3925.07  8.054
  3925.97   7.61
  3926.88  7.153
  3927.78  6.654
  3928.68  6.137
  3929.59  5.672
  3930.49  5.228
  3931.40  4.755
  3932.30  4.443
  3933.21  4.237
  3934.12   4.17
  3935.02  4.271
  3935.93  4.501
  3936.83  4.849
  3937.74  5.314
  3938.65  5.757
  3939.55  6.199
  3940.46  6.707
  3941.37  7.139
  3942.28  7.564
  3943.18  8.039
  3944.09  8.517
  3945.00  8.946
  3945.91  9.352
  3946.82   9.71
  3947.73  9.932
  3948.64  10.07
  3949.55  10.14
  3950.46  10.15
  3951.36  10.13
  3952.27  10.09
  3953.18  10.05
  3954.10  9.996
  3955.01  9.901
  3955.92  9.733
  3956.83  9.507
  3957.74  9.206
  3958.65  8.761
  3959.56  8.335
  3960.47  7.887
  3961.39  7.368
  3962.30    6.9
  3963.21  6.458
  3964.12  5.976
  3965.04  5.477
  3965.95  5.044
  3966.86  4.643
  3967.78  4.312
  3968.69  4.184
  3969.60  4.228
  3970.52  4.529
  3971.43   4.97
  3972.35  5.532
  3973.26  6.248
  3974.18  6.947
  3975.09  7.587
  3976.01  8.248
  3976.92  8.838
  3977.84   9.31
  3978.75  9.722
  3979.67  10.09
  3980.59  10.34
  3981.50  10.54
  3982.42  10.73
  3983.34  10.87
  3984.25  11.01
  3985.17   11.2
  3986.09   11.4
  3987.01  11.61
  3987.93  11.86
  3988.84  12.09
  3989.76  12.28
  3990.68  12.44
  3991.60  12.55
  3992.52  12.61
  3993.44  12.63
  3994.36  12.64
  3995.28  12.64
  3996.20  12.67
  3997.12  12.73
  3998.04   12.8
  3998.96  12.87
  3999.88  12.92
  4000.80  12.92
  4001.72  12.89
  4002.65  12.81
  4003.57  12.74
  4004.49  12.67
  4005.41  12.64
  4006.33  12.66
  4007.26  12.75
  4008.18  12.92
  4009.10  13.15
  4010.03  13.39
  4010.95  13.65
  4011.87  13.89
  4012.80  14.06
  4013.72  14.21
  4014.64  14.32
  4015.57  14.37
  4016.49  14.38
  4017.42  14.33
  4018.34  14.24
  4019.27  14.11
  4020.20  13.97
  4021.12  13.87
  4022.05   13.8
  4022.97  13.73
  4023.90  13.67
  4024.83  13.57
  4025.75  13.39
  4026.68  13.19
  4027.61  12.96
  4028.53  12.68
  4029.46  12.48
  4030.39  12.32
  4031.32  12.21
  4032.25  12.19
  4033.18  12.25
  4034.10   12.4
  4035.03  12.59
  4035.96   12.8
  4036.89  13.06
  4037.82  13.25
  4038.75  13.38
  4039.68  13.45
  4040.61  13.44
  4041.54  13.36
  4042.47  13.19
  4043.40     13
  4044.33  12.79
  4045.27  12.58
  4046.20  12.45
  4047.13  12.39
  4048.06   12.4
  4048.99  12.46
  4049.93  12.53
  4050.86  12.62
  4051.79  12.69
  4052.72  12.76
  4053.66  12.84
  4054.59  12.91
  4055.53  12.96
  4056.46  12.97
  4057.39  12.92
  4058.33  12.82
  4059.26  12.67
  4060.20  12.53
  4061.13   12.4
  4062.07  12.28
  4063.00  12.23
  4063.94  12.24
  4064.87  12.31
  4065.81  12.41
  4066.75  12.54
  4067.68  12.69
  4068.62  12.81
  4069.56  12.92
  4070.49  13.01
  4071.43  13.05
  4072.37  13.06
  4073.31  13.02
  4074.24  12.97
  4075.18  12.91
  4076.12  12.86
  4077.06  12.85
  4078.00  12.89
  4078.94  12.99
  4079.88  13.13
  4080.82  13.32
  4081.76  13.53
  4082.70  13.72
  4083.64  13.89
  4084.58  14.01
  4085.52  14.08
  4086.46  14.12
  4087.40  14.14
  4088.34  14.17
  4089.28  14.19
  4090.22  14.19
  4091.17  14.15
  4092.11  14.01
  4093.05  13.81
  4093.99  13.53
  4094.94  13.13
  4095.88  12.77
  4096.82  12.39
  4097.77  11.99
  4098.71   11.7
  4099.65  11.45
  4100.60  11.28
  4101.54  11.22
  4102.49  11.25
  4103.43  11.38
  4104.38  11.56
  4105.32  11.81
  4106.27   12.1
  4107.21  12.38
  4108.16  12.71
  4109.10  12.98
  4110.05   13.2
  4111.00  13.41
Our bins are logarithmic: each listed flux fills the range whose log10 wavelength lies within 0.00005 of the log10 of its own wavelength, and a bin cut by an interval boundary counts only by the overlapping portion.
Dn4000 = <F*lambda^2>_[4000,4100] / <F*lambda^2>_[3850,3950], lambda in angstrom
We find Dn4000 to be 1.82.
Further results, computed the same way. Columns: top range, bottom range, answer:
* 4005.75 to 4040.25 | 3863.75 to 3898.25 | 1.92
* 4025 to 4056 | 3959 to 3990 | 1.63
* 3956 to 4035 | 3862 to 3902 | 1.54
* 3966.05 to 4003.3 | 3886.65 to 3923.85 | 1.18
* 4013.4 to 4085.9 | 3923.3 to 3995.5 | 1.66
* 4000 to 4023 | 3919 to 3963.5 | 1.80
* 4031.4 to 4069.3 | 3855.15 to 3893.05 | 1.91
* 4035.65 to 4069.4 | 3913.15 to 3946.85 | 1.82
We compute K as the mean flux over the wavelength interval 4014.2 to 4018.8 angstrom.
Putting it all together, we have 14.3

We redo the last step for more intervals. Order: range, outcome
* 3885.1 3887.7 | 6.78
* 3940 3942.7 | 7.11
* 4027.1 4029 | 12.8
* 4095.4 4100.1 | 12.1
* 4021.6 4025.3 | 13.7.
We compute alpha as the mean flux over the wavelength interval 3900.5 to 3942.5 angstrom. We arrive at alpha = 7.88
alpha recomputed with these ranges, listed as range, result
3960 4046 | 11.4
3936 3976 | 7.47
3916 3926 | 9.19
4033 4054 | 12.8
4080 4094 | 13.9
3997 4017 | 13.3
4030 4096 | 13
